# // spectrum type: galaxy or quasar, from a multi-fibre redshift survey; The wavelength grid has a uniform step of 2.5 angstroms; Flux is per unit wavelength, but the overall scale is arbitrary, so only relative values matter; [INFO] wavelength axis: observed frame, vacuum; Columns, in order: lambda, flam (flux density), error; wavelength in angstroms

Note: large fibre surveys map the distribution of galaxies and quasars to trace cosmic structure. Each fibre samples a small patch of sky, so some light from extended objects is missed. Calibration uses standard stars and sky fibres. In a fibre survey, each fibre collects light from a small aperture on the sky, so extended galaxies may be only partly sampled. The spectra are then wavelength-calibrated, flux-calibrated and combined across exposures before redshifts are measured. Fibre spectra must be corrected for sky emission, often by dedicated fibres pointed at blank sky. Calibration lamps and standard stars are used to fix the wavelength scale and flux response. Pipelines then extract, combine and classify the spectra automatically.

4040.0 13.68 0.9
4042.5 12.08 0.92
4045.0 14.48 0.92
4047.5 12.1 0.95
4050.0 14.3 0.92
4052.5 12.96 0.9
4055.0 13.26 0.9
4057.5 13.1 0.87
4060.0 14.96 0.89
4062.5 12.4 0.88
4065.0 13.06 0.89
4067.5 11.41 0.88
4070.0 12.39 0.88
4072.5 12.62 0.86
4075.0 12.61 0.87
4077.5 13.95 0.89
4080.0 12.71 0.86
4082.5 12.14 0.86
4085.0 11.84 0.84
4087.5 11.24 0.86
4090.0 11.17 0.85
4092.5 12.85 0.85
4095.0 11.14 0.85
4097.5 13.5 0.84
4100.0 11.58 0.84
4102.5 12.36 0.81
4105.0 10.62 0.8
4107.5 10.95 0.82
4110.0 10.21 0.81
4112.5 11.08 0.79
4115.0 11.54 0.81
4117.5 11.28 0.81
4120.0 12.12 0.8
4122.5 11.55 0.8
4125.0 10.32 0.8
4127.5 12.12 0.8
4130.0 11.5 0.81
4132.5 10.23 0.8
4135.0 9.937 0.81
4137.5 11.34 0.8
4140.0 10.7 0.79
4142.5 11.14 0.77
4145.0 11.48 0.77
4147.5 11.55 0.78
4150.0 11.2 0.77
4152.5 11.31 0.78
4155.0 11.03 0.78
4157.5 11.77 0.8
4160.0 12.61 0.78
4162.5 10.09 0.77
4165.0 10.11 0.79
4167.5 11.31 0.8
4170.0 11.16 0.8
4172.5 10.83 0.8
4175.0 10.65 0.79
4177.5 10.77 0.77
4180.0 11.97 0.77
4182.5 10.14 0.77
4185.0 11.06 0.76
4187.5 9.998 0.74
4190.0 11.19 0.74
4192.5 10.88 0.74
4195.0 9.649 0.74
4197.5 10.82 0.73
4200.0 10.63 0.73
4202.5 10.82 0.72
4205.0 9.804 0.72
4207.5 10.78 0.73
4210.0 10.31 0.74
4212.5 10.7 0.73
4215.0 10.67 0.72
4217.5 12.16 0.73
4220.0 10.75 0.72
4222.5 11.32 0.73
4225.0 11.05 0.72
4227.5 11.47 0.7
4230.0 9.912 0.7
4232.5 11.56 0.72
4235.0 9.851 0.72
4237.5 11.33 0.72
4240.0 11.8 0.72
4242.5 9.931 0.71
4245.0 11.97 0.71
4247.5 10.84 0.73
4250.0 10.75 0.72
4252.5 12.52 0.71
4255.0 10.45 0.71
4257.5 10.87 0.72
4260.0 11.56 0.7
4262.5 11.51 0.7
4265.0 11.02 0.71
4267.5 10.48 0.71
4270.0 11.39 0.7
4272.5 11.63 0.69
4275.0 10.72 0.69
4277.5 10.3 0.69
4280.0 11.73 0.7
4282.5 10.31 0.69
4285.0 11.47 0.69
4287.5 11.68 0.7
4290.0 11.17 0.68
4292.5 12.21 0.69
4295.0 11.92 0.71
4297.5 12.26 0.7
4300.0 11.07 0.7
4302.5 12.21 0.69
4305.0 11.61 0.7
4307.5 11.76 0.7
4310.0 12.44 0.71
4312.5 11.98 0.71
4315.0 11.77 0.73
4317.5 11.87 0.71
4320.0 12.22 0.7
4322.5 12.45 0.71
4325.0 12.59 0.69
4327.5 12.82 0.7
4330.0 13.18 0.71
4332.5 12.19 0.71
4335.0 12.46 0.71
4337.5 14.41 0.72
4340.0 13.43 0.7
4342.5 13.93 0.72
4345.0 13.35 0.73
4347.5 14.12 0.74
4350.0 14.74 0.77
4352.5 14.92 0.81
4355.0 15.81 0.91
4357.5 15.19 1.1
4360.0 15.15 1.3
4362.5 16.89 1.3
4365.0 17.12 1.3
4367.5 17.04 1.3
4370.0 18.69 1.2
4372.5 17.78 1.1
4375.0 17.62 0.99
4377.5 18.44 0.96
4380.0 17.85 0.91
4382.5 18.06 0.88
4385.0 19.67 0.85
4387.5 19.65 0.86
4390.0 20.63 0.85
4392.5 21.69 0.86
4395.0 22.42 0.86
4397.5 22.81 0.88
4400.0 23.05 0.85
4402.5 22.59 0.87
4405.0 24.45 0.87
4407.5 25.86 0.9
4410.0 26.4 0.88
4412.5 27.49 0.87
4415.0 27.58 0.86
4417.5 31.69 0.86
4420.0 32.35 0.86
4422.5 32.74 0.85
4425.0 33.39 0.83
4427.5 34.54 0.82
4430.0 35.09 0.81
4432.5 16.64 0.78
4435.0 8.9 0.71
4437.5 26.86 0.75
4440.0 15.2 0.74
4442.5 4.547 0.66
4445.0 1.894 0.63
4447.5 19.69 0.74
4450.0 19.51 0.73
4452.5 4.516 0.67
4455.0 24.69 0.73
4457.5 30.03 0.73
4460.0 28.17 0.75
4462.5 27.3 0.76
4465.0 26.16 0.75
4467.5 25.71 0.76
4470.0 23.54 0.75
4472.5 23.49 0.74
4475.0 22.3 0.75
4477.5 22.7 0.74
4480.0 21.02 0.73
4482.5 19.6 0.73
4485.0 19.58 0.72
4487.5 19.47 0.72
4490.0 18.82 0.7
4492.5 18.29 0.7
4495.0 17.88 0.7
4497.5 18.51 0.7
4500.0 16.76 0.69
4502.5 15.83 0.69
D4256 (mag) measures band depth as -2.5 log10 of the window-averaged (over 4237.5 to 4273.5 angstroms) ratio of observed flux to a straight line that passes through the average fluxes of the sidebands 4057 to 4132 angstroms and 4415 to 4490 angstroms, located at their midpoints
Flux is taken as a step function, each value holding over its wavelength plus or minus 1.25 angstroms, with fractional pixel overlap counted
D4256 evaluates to 0.43 mag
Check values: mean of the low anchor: 12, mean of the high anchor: 22.5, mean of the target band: 11.2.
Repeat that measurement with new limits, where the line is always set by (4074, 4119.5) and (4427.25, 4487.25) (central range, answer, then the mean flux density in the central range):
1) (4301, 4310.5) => 0.38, 11.9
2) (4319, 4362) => 0.28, 13.8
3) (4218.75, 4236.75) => 0.35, 10.9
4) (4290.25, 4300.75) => 0.37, 11.8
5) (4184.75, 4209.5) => 0.33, 10.5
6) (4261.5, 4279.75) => 0.41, 11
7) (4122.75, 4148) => 0.16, 11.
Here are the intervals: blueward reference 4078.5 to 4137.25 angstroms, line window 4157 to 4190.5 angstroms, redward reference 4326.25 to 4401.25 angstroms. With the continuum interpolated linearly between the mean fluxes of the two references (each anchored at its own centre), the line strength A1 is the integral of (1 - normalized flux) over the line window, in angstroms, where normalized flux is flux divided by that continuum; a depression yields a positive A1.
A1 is 5.0 angstroms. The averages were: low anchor 11.5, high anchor 16.8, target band 11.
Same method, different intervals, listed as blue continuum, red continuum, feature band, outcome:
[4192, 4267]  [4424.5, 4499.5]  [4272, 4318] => 7.09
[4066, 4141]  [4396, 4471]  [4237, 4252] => 4.96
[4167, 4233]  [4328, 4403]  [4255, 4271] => 2.56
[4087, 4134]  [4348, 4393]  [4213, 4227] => 2.81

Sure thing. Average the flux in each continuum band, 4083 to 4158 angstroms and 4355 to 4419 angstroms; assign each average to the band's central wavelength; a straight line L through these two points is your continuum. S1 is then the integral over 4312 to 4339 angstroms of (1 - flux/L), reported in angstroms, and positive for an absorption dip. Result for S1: 8.92 angstroms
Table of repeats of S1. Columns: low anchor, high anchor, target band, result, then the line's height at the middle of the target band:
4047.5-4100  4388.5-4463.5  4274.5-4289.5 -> 6.2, 18.8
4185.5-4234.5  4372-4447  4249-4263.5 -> 2.3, 13.4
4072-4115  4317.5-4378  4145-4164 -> 1.8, 12.6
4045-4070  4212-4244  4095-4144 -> 4.2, 12.3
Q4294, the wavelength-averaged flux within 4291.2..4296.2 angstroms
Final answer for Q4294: 12.1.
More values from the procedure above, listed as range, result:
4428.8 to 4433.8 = 25.6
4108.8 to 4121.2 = 11.2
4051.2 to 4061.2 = 13.6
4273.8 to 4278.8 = 10.5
